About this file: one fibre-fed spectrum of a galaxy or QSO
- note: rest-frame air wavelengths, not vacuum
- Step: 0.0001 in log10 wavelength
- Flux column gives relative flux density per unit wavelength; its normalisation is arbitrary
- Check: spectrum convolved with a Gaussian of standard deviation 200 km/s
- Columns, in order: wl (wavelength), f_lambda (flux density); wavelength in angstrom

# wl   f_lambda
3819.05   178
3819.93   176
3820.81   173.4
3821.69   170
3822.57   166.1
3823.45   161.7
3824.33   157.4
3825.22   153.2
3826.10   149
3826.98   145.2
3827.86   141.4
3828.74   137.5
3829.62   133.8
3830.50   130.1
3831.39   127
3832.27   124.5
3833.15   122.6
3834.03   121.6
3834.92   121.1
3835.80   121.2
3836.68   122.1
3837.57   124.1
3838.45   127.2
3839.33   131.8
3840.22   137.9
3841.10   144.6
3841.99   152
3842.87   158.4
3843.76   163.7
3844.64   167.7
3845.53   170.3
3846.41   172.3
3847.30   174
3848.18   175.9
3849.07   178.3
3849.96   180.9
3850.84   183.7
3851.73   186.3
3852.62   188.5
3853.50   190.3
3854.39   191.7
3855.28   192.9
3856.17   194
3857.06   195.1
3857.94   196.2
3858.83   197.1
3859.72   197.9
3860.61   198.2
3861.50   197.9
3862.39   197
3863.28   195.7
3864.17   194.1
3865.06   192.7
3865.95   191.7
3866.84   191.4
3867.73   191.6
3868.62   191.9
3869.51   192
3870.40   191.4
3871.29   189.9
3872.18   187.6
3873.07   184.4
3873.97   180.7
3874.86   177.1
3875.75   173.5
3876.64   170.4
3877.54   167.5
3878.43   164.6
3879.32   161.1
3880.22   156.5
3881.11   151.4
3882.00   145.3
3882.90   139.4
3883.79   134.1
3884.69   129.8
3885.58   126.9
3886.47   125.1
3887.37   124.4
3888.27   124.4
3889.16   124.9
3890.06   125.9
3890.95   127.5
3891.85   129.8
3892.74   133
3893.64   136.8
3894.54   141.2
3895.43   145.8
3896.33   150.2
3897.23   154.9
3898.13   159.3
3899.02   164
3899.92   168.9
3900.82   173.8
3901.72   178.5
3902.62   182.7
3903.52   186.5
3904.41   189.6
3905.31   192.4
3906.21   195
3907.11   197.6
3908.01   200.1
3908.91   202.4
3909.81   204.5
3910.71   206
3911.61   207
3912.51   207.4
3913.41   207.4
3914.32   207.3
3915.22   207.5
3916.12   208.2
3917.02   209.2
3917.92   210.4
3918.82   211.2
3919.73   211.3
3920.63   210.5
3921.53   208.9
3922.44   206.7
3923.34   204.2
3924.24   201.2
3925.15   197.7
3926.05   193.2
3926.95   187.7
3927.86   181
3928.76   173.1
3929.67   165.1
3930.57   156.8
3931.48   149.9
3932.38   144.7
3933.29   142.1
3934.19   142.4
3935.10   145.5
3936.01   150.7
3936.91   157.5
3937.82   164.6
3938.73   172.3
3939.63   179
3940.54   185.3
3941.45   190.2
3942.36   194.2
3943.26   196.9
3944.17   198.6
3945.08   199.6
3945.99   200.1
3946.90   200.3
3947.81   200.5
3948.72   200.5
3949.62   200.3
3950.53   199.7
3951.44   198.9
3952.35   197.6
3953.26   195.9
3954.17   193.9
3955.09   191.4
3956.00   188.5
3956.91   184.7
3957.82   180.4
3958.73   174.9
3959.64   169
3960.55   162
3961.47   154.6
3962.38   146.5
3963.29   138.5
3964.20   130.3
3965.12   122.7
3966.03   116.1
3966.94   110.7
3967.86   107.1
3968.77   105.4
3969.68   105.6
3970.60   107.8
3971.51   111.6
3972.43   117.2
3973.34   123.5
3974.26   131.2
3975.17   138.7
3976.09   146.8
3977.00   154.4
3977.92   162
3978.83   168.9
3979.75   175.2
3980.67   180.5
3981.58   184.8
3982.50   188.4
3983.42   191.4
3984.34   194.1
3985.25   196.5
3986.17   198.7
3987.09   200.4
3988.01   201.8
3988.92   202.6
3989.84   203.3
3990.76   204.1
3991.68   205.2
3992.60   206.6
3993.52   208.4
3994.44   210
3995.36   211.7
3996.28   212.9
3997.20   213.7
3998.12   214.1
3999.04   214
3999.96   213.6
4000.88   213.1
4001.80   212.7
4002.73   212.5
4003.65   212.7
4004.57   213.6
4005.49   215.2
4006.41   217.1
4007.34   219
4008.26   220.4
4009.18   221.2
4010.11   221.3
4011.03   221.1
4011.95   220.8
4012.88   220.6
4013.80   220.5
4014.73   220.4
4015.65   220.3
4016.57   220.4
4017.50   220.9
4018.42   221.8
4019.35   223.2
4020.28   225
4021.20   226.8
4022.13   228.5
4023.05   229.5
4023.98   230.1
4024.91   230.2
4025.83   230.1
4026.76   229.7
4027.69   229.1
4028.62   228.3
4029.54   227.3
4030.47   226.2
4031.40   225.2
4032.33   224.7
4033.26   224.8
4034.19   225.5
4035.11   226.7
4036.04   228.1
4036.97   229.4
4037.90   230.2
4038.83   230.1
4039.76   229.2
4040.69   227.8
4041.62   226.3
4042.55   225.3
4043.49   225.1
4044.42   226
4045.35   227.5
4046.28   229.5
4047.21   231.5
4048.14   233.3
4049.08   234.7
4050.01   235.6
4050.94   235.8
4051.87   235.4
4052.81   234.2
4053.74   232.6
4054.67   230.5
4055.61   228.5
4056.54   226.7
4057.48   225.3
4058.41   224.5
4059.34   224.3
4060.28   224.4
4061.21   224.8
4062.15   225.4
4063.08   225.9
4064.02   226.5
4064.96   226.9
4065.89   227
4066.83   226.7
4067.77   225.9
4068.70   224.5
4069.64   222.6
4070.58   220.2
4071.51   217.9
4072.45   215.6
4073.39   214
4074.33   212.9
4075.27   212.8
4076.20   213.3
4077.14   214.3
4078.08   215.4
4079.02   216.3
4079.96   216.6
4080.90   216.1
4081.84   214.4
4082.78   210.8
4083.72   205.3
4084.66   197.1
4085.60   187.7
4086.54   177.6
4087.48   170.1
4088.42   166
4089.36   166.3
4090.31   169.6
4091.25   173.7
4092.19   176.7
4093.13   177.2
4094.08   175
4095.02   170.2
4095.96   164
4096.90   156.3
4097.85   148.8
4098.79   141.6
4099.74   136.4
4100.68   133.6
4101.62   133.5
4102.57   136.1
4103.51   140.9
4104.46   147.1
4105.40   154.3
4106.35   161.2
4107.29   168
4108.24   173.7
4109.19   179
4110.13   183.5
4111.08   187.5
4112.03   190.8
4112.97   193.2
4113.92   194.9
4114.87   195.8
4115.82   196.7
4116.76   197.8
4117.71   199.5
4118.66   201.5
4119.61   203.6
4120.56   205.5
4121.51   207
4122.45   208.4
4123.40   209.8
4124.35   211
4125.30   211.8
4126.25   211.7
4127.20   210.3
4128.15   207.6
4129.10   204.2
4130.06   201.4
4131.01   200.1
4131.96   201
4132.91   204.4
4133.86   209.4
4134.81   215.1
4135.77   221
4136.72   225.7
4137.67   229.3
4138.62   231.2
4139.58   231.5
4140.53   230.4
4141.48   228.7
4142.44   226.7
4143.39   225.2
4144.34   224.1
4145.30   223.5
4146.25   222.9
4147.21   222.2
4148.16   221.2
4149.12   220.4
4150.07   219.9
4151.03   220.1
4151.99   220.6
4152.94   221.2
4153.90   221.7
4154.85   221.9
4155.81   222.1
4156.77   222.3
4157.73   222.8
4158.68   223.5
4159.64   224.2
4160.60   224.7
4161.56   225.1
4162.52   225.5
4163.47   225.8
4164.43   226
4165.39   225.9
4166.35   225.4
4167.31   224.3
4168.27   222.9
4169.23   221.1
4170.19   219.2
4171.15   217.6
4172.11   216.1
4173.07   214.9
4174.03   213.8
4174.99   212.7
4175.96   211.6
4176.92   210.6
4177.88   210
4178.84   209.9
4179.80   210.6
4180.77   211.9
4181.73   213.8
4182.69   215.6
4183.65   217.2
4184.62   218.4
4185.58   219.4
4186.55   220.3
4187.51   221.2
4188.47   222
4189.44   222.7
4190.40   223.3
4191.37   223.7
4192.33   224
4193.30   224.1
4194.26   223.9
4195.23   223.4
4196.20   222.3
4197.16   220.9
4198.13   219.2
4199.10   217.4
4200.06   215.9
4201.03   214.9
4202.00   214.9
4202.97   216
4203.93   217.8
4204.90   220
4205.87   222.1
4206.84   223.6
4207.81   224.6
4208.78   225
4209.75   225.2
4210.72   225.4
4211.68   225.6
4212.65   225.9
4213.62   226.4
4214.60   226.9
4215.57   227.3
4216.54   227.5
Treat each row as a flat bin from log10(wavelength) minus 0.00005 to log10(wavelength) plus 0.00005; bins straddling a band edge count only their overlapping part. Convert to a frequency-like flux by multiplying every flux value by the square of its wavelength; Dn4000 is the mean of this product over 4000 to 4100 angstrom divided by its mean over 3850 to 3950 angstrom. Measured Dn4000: 1.3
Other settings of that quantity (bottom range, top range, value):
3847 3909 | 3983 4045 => 1.37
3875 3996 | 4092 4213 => 1.35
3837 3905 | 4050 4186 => 1.40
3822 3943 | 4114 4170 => 1.45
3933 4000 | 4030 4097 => 1.29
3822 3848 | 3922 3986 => 1.24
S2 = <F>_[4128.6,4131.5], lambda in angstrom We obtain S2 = 202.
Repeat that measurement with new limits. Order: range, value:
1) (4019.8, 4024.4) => 228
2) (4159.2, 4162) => 224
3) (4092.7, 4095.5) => 174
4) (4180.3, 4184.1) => 215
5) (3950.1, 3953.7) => 198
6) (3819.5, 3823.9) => 169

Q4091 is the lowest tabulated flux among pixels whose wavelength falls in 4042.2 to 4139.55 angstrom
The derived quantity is 133.5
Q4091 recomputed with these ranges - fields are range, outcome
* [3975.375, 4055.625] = 146.8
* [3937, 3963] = 146.5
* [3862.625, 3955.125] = 124.4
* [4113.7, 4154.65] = 194.9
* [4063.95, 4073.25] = 215.6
